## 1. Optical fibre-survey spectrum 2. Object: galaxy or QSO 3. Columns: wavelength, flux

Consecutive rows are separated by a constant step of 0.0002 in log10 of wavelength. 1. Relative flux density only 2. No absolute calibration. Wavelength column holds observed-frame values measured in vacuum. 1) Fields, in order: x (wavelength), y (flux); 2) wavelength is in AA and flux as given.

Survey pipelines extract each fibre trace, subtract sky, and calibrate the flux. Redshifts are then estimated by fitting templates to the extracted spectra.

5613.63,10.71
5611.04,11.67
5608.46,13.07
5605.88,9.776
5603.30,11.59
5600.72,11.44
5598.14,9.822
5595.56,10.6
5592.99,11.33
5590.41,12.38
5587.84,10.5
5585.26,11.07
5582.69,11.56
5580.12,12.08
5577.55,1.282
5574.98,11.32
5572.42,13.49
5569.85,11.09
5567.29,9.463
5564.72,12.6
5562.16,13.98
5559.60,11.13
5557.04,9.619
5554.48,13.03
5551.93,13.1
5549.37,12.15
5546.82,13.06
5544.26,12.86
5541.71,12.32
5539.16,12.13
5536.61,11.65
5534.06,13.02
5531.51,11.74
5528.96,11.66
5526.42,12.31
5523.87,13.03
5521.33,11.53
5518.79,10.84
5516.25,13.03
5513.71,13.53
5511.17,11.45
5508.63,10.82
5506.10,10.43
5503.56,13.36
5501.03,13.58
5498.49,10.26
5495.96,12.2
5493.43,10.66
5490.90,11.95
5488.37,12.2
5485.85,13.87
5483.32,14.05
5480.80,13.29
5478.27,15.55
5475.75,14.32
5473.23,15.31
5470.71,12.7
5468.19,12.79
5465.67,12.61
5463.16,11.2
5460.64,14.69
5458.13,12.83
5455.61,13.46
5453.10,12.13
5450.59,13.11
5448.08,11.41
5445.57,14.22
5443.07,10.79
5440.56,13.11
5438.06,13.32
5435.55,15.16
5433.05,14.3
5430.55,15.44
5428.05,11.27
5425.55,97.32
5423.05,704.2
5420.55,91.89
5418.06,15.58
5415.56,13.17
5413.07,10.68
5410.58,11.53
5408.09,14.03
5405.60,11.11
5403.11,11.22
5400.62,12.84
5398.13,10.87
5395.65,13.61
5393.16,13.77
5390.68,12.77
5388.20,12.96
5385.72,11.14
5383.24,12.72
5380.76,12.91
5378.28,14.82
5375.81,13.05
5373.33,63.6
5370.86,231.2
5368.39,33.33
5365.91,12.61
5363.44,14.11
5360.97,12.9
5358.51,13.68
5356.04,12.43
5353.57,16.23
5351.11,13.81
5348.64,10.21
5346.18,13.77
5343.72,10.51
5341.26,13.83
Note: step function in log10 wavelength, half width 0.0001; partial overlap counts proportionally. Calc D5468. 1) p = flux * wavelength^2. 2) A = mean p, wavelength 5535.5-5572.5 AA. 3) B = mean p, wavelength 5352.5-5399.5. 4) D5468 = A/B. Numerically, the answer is 0.5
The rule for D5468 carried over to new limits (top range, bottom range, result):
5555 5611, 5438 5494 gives 0.88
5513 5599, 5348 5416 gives 0.53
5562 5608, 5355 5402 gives 0.41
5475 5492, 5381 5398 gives 1.11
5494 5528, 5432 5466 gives 0.94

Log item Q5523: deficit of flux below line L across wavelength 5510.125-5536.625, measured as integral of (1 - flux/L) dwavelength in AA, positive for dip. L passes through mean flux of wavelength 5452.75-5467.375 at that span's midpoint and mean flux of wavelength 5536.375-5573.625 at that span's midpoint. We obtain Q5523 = 0.4 AA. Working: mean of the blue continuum 12.9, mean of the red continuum 12.1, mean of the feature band 12.2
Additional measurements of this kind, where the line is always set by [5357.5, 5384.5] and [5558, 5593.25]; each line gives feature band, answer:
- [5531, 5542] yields 2.83 AA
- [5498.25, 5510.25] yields 5.25 AA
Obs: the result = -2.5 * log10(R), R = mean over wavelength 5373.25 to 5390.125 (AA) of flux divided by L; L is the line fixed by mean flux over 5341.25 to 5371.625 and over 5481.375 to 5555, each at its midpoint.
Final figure 0.50 mag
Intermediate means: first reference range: 29.1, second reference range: 12.3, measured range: 16.9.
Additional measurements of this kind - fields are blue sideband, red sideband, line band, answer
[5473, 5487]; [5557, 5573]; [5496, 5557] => 0.060 mag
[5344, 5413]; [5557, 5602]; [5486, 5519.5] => 0.285 mag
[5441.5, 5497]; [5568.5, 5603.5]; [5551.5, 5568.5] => -0.059 mag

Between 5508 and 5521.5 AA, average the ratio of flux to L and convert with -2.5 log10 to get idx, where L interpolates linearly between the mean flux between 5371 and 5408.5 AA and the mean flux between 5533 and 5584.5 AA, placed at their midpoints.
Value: 0.20 mag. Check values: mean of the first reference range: 22.4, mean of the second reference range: 11.5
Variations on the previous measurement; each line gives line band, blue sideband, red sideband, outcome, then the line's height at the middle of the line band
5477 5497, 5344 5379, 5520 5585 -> 0.43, 19.2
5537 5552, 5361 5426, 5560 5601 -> 0.48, 19.5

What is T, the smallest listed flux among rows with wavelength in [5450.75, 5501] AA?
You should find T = 10.26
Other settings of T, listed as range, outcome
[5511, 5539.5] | 10.84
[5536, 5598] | 1.282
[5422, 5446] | 10.79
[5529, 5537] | 11.65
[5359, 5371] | 12.61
